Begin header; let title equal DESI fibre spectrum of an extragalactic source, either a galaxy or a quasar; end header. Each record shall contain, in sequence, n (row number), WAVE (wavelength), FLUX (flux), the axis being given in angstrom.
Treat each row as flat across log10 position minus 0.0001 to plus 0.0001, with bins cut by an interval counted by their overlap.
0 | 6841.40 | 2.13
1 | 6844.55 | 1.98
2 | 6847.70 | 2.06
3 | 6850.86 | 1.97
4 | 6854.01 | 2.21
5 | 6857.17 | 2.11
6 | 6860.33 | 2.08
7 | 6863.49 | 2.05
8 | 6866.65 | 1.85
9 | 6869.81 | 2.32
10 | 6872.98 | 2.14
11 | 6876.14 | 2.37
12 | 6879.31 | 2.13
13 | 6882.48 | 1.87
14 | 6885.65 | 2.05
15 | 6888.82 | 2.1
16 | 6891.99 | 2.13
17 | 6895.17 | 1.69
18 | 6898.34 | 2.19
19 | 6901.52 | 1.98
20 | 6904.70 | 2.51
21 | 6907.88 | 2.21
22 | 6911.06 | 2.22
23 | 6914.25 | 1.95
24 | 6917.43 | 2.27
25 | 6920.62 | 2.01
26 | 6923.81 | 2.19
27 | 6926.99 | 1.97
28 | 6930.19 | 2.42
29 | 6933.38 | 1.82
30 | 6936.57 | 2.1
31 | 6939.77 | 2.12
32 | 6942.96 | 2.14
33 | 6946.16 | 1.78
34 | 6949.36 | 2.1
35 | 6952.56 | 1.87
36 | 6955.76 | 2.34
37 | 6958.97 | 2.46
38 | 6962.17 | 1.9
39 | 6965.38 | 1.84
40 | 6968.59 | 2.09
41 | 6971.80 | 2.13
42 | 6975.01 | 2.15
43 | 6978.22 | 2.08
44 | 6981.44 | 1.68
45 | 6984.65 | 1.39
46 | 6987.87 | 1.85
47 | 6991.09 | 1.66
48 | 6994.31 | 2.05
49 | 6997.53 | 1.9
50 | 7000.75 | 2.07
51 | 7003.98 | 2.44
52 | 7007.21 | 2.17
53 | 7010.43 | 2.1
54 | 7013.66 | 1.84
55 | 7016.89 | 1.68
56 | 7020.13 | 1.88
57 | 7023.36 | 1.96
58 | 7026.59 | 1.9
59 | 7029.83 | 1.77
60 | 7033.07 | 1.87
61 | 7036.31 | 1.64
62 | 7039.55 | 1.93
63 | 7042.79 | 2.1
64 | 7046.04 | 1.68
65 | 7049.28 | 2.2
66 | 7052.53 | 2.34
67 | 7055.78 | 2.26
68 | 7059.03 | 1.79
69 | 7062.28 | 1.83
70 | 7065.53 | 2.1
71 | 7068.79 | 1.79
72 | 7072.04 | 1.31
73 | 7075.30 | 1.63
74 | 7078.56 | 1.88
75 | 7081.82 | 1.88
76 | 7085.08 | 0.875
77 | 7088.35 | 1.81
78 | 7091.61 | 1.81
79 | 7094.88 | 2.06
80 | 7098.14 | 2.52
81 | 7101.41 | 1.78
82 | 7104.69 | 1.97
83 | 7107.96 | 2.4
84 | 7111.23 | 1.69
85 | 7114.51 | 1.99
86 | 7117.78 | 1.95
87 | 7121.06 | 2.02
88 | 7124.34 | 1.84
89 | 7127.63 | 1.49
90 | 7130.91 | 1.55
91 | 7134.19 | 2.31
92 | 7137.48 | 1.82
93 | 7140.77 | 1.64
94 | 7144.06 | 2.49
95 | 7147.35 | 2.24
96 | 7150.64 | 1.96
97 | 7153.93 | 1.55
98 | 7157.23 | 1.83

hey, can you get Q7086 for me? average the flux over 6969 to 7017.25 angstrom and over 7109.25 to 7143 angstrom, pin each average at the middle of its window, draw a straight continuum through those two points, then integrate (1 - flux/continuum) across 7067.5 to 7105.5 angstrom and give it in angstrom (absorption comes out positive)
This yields 2.2 angstrom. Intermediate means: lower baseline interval 1.96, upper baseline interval 1.85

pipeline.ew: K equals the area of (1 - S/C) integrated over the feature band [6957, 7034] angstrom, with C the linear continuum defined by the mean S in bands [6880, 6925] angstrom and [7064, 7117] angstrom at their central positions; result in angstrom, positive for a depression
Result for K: 0.71 angstrom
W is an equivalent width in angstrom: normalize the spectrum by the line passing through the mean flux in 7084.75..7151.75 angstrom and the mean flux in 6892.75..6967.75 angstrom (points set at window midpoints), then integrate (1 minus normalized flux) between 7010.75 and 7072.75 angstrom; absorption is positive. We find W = 3.0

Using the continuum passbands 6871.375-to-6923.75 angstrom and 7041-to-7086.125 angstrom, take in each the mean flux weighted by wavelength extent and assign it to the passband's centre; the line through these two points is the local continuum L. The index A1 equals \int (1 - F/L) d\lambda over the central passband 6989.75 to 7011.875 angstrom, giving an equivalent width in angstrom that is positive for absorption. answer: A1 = -1.3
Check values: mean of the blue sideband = 2.12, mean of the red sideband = 1.85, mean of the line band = 2.06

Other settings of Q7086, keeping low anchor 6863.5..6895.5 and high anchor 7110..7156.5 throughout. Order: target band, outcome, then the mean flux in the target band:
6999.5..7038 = 0.73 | 1.94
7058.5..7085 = 2.98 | 1.72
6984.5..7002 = 1.28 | 1.85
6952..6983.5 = -0.54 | 2.05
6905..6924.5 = -1.05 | 2.16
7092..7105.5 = -1.01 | 2.06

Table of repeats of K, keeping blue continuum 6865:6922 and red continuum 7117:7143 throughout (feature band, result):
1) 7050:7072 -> -0.65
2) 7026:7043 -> 0.88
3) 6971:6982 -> -0.09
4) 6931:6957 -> 0.14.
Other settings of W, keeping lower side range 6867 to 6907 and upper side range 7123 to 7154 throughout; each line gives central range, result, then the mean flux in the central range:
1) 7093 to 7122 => -1.6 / 2.04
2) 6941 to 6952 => 0.4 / 2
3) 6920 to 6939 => -0.1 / 2.09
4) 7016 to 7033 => 1.3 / 1.85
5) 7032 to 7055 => 0.1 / 1.98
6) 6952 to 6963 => -0.7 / 2.19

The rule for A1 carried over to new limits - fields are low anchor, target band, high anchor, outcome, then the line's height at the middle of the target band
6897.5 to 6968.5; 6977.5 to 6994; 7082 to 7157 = 2.5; 2.05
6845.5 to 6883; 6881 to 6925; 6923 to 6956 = -0.3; 2.08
